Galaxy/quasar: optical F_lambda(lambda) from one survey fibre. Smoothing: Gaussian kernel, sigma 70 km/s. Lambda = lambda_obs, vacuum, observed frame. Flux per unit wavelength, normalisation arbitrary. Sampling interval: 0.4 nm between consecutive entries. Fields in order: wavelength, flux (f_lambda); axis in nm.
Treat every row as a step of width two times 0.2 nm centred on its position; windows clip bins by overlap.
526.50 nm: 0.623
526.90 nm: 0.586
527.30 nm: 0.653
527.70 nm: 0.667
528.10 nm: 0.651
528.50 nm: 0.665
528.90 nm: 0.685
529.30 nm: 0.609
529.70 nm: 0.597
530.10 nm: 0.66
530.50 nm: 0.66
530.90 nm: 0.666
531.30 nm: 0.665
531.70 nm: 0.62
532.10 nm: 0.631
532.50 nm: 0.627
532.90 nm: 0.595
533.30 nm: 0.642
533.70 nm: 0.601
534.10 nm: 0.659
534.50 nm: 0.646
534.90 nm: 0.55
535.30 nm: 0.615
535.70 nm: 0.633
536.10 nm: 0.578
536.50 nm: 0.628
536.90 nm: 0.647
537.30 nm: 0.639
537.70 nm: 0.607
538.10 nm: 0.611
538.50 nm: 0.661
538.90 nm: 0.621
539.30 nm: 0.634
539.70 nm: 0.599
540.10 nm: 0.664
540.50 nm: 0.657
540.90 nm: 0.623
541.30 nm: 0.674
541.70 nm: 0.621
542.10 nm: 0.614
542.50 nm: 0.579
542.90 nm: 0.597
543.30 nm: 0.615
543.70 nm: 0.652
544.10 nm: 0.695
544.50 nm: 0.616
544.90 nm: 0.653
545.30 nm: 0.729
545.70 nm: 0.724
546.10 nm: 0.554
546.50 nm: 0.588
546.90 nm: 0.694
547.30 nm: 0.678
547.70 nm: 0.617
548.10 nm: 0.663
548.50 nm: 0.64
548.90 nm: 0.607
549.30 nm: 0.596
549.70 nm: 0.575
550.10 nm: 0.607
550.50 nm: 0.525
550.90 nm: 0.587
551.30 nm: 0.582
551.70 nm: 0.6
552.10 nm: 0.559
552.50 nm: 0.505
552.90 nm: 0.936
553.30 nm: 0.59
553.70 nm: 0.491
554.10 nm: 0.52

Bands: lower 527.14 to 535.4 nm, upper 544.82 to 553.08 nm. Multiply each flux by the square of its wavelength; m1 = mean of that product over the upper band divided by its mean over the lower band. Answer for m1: 1.05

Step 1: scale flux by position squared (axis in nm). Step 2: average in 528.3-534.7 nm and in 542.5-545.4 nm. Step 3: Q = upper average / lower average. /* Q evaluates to 1.1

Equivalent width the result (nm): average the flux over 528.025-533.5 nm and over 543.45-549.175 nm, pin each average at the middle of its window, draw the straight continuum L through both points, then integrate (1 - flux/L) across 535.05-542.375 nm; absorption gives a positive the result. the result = 0.19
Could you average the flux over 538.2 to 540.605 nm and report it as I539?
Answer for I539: 0.637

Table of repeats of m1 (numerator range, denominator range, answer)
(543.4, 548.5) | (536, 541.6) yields 1.06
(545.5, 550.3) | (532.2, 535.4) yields 1.07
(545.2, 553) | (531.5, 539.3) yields 1.05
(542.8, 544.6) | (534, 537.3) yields 1.06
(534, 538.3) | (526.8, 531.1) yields 0.98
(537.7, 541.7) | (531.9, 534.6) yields 1.04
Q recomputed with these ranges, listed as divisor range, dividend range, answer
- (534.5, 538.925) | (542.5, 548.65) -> 1.08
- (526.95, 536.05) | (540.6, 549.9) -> 1.05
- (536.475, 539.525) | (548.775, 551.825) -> 0.97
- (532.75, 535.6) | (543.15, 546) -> 1.12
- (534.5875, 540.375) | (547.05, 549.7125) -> 1.05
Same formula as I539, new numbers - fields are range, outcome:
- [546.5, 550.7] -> 0.619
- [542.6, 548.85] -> 0.646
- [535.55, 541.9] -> 0.631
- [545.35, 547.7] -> 0.65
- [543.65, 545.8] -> 0.678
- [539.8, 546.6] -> 0.639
